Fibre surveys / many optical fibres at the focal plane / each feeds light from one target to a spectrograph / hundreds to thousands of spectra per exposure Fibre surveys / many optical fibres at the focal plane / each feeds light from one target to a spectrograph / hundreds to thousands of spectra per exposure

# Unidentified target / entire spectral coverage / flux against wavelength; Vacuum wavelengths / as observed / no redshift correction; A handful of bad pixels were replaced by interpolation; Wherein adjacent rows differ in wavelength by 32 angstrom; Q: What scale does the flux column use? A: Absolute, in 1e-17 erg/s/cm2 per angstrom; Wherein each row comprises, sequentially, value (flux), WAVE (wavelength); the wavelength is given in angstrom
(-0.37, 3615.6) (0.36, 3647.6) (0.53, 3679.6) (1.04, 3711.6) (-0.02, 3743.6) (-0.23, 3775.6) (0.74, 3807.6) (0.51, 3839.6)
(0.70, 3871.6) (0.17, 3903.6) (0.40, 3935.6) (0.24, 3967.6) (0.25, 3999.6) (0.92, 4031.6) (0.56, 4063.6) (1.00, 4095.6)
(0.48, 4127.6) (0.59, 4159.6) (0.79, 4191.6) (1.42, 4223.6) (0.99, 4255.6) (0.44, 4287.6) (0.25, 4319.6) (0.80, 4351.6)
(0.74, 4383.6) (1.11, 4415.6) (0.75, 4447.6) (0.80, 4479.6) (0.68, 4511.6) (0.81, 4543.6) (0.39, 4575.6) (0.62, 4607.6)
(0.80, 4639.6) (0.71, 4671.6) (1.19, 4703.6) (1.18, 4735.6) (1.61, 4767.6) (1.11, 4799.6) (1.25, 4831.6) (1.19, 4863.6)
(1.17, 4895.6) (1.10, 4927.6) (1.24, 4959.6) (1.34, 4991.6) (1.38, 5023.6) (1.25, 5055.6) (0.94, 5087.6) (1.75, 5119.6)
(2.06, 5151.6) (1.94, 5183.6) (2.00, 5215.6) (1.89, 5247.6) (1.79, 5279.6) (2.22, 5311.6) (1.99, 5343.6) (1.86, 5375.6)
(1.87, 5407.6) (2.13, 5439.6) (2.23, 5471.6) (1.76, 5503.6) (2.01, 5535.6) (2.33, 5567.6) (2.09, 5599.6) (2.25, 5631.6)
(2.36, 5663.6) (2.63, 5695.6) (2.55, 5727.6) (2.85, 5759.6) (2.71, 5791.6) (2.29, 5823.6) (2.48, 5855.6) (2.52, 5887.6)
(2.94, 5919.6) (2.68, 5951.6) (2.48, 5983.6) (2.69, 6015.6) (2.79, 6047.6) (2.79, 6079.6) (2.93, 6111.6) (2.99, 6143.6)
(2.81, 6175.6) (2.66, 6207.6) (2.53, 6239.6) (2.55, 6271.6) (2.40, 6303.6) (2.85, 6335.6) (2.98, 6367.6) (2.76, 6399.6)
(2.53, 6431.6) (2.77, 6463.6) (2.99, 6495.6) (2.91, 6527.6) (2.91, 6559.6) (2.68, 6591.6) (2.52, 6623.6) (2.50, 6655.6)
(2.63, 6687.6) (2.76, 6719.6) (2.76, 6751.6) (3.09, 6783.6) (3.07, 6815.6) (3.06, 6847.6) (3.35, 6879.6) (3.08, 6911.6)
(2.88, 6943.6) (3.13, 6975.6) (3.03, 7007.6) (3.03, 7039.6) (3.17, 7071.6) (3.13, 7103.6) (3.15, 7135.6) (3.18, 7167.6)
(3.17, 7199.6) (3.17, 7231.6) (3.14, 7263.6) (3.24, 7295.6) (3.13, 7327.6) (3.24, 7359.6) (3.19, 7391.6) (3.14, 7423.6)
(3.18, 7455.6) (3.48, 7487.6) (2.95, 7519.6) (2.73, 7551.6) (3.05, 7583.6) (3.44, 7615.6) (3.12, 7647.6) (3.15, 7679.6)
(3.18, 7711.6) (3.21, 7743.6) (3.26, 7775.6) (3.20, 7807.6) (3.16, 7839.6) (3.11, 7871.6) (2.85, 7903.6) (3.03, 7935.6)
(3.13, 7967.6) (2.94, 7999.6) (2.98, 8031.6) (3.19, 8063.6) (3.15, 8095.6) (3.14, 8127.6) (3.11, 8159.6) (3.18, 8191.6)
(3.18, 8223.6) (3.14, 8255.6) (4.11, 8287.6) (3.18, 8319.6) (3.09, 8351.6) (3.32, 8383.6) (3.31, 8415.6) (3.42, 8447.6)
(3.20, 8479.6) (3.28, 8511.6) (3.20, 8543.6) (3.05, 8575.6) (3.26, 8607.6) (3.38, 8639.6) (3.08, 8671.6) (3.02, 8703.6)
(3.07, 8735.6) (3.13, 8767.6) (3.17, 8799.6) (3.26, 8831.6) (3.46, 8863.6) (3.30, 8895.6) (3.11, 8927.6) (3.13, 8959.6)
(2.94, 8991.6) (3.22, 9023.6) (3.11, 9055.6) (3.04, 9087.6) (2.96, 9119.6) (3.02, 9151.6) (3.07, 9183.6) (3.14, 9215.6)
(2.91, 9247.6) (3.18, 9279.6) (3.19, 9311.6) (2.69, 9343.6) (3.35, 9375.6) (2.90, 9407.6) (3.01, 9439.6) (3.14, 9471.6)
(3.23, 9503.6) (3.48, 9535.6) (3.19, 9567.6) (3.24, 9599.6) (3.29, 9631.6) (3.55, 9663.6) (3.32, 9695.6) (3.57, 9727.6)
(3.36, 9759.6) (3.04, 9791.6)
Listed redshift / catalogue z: 0.28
